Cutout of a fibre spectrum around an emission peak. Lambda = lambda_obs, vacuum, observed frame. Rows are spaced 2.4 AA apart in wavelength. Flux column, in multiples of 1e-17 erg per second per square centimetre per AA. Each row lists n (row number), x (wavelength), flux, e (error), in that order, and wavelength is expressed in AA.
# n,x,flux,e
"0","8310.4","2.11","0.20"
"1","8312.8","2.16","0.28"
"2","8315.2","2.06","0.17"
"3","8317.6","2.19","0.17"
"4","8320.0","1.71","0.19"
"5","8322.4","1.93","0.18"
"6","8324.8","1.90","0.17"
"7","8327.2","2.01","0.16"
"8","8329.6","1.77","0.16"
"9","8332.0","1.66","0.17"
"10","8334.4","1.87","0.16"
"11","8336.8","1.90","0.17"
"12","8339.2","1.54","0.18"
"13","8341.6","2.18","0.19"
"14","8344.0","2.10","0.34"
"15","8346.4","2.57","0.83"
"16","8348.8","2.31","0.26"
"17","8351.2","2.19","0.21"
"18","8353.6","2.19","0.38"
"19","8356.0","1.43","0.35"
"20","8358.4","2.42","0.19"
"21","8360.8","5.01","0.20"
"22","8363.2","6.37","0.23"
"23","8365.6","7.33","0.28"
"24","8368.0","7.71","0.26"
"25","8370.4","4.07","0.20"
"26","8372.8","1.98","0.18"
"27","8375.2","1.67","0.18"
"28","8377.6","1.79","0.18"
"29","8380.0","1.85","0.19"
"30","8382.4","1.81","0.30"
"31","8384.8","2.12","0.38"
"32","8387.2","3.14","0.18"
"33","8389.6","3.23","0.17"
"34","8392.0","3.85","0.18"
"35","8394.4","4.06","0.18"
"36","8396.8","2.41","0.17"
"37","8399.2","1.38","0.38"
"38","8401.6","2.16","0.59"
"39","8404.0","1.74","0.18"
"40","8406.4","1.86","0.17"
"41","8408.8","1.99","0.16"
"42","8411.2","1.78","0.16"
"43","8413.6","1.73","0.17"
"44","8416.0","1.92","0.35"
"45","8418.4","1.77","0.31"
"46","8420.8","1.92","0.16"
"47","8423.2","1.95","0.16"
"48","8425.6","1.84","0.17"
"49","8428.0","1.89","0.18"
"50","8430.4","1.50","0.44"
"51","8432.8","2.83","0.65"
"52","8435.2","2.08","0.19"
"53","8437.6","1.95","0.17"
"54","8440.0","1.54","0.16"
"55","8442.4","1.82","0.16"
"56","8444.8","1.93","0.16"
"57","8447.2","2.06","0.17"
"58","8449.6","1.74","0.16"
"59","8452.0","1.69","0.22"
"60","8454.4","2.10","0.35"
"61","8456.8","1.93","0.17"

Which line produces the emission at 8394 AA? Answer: [N II] 6583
